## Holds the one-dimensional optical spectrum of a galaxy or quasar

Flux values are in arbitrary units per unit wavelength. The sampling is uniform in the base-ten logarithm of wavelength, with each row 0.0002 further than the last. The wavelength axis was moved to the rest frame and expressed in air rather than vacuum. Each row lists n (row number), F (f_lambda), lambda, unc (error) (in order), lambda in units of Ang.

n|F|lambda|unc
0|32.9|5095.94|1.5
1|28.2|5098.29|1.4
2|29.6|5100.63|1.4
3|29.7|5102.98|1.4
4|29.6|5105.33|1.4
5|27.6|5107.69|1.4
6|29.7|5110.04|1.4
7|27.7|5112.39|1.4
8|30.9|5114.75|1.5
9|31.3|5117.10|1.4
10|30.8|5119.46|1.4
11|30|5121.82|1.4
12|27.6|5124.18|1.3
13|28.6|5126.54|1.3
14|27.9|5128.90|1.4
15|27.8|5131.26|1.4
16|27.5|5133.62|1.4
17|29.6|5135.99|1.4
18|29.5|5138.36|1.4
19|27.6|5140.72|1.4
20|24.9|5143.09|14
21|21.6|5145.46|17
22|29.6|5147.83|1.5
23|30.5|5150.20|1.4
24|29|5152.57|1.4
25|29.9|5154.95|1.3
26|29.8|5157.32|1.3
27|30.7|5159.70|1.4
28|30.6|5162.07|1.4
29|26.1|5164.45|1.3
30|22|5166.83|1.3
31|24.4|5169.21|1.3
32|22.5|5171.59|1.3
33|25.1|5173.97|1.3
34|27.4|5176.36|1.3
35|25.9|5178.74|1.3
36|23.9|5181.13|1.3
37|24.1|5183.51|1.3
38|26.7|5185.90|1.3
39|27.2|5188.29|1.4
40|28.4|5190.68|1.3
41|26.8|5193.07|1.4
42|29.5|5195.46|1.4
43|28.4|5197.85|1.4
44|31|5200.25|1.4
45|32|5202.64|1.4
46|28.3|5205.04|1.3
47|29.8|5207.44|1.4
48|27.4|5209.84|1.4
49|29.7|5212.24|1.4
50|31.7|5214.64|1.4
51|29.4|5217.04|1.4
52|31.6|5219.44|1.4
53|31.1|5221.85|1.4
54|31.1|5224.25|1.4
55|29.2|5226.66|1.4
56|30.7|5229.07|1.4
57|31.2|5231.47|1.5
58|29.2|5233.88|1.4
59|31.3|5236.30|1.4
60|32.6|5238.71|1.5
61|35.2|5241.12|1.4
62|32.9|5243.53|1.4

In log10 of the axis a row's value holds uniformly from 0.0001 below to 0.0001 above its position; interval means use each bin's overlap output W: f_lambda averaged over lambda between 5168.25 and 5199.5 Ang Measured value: 26.3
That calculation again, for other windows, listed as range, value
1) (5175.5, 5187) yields 25.5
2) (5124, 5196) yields 27.2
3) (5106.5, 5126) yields 29.4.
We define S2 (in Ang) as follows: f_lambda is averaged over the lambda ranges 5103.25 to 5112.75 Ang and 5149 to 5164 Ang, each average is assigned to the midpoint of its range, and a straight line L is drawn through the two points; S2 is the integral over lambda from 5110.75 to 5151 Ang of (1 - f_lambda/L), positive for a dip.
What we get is 1.2 Ang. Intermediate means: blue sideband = 28.8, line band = 28.4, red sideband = 29.9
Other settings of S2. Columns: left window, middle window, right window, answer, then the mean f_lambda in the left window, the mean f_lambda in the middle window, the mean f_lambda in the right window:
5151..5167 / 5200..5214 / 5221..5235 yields 0.10 Ang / 28.8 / 29.7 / 30.4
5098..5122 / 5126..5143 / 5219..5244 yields 1.04 Ang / 29.6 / 28.1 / 31.4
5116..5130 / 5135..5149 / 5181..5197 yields 0.76 Ang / 29.4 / 27.1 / 26.9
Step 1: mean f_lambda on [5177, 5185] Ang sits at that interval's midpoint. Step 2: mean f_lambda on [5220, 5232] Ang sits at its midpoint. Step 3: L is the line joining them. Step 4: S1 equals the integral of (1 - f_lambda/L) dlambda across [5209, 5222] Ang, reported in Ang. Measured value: -0.4 Ang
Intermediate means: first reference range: 24.9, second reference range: 30.7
